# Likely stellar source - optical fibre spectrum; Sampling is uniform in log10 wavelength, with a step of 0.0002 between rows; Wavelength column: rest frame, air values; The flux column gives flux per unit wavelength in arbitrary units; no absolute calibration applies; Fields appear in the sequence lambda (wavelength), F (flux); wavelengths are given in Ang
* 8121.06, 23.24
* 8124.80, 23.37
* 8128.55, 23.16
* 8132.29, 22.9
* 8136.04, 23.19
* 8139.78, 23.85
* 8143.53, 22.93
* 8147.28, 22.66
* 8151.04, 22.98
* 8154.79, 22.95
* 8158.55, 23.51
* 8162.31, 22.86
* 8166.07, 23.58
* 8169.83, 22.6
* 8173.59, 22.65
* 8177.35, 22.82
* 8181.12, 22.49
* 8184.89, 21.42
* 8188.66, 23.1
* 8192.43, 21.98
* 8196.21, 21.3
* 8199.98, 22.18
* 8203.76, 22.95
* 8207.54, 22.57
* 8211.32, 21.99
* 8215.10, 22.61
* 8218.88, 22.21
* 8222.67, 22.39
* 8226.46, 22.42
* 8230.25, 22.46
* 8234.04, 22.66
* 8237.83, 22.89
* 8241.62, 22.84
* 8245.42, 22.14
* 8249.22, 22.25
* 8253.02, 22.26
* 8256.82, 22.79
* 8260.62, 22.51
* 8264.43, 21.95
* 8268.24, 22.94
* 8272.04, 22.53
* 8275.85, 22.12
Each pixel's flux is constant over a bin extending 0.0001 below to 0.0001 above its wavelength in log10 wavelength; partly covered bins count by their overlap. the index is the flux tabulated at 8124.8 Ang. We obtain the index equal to 23.37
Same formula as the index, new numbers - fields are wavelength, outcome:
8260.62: 22.51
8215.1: 22.61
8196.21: 21.3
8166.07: 23.58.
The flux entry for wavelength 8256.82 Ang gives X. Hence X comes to 22.79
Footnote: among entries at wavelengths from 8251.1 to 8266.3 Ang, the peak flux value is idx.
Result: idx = 22.79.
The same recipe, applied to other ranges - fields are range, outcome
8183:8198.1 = 23.1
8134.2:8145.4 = 23.85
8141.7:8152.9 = 22.98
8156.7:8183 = 23.58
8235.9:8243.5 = 22.89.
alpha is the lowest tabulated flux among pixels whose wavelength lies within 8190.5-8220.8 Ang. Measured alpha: 21.3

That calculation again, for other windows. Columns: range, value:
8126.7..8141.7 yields 22.9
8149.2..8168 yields 22.86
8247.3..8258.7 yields 22.25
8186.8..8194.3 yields 21.98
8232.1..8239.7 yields 22.66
